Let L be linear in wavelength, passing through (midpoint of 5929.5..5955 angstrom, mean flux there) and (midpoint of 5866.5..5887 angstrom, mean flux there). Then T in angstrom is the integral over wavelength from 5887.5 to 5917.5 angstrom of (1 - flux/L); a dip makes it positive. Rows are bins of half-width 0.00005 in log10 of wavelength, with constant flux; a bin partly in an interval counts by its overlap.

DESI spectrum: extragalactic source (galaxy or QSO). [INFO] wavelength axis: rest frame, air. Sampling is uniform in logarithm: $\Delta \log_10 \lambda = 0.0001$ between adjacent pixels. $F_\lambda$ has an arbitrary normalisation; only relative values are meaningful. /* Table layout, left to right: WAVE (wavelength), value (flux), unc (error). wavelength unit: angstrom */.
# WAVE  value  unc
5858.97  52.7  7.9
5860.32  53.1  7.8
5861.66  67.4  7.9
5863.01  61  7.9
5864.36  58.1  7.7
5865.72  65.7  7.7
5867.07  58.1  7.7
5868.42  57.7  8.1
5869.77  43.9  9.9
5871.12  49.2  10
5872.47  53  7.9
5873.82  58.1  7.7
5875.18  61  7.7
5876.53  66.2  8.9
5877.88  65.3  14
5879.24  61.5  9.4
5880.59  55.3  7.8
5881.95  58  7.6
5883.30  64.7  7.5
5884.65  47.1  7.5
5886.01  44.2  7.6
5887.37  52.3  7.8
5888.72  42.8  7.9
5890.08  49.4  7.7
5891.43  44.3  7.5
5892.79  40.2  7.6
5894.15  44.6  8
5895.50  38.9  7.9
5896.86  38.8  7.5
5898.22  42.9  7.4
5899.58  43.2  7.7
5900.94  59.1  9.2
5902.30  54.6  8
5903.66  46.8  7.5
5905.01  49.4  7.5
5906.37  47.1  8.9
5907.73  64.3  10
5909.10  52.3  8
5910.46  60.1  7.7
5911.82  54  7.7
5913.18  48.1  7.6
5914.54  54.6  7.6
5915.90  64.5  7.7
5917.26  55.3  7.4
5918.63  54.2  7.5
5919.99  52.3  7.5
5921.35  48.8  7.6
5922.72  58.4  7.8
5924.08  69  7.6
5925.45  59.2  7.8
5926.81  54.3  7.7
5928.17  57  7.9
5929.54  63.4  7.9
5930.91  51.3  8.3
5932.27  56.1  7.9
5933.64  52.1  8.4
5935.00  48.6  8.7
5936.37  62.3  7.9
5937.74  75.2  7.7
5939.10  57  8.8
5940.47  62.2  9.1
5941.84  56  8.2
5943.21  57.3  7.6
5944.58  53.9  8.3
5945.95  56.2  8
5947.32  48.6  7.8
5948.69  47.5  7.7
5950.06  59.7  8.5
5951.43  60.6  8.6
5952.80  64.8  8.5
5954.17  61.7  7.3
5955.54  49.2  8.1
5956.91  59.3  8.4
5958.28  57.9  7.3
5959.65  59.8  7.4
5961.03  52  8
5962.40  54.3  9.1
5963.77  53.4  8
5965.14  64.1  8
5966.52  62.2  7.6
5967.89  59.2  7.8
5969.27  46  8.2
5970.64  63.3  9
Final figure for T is 3.7 angstrom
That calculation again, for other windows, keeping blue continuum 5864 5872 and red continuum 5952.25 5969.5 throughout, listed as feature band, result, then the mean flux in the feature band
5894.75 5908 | 1.9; 48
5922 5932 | -0.4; 58.8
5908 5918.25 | 0.1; 55.8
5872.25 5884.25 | -1.0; 60.3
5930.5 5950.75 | 0.2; 56.3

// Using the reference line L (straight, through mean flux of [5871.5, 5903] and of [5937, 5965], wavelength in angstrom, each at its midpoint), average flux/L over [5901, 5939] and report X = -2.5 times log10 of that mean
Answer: -0.03 mag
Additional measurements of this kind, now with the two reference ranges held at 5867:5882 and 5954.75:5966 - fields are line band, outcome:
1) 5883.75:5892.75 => 0.22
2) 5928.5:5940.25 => -0.03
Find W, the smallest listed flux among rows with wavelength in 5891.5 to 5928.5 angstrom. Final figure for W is 38.8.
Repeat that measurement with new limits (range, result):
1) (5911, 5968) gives 47.5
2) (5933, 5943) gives 48.6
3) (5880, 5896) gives 38.9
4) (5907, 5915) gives 48.1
